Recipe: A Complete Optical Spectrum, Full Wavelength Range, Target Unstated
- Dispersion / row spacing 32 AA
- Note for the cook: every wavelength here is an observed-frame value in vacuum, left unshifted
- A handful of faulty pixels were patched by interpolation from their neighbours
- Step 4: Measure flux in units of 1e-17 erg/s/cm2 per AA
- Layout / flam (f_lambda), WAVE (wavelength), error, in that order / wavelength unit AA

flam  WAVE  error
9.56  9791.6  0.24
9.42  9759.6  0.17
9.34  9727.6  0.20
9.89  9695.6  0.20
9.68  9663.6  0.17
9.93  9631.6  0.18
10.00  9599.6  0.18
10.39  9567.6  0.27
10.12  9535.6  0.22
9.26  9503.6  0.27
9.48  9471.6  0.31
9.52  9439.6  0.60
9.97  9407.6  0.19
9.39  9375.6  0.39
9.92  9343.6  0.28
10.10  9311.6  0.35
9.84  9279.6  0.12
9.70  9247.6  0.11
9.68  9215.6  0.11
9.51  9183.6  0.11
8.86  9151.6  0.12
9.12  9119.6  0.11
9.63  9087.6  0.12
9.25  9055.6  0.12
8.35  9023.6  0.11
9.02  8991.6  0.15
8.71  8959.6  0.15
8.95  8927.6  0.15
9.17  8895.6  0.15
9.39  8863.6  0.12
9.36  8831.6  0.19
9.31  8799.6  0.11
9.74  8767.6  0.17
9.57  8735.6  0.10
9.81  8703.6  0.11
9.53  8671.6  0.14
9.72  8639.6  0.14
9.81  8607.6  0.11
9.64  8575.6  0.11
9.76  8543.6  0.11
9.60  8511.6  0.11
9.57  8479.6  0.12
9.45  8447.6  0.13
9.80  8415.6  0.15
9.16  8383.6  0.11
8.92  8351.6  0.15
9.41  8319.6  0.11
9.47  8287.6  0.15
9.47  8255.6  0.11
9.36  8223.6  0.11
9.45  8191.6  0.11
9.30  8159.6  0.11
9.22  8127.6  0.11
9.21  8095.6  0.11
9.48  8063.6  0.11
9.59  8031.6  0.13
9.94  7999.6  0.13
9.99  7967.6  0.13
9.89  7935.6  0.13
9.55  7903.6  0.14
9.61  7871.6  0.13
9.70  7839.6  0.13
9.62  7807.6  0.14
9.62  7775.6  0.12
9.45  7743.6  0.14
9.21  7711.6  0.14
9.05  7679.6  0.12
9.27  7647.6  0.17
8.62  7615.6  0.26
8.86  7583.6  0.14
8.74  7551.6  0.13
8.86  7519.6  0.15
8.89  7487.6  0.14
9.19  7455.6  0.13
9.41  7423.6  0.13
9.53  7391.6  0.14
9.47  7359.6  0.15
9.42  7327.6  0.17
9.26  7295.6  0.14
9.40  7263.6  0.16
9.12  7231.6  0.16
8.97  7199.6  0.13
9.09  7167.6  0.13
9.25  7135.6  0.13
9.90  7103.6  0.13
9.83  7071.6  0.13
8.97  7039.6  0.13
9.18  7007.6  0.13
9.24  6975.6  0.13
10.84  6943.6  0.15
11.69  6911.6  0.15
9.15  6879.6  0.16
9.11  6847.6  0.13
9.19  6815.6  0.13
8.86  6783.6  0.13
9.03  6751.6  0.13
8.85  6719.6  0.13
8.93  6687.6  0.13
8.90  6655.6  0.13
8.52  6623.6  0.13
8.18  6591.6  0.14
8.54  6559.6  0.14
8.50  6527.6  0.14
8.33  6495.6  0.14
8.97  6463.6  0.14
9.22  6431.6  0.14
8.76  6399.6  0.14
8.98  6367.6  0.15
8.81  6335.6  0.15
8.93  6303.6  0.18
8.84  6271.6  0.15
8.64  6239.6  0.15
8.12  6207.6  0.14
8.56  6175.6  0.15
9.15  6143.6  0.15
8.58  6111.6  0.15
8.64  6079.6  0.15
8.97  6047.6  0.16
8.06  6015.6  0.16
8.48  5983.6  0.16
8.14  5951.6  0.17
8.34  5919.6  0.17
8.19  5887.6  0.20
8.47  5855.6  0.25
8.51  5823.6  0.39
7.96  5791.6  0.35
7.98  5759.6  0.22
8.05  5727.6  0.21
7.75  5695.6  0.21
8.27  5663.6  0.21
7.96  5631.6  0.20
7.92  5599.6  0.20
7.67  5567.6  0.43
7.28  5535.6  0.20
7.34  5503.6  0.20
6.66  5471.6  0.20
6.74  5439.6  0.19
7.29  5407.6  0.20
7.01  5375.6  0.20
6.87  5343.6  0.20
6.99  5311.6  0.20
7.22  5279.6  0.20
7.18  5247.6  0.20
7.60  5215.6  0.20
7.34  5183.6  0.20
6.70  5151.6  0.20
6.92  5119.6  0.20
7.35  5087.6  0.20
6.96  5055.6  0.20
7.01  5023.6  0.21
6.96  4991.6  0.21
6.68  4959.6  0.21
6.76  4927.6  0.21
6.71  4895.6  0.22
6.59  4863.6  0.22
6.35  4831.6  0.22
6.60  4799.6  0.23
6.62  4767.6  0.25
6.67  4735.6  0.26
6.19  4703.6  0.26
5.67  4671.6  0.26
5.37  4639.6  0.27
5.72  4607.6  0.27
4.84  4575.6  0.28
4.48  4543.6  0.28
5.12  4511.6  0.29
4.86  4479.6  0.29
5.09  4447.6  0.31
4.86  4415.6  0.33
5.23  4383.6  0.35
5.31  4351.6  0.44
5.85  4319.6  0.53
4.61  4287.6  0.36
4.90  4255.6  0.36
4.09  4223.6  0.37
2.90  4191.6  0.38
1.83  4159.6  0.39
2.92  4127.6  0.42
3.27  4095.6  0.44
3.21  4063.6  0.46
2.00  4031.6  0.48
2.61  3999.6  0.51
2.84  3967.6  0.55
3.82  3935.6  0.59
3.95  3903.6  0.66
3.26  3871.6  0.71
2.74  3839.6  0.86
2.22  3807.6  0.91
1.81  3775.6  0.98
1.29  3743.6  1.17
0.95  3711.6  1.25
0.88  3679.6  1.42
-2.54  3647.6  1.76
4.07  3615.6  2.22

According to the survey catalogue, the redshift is 0.05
